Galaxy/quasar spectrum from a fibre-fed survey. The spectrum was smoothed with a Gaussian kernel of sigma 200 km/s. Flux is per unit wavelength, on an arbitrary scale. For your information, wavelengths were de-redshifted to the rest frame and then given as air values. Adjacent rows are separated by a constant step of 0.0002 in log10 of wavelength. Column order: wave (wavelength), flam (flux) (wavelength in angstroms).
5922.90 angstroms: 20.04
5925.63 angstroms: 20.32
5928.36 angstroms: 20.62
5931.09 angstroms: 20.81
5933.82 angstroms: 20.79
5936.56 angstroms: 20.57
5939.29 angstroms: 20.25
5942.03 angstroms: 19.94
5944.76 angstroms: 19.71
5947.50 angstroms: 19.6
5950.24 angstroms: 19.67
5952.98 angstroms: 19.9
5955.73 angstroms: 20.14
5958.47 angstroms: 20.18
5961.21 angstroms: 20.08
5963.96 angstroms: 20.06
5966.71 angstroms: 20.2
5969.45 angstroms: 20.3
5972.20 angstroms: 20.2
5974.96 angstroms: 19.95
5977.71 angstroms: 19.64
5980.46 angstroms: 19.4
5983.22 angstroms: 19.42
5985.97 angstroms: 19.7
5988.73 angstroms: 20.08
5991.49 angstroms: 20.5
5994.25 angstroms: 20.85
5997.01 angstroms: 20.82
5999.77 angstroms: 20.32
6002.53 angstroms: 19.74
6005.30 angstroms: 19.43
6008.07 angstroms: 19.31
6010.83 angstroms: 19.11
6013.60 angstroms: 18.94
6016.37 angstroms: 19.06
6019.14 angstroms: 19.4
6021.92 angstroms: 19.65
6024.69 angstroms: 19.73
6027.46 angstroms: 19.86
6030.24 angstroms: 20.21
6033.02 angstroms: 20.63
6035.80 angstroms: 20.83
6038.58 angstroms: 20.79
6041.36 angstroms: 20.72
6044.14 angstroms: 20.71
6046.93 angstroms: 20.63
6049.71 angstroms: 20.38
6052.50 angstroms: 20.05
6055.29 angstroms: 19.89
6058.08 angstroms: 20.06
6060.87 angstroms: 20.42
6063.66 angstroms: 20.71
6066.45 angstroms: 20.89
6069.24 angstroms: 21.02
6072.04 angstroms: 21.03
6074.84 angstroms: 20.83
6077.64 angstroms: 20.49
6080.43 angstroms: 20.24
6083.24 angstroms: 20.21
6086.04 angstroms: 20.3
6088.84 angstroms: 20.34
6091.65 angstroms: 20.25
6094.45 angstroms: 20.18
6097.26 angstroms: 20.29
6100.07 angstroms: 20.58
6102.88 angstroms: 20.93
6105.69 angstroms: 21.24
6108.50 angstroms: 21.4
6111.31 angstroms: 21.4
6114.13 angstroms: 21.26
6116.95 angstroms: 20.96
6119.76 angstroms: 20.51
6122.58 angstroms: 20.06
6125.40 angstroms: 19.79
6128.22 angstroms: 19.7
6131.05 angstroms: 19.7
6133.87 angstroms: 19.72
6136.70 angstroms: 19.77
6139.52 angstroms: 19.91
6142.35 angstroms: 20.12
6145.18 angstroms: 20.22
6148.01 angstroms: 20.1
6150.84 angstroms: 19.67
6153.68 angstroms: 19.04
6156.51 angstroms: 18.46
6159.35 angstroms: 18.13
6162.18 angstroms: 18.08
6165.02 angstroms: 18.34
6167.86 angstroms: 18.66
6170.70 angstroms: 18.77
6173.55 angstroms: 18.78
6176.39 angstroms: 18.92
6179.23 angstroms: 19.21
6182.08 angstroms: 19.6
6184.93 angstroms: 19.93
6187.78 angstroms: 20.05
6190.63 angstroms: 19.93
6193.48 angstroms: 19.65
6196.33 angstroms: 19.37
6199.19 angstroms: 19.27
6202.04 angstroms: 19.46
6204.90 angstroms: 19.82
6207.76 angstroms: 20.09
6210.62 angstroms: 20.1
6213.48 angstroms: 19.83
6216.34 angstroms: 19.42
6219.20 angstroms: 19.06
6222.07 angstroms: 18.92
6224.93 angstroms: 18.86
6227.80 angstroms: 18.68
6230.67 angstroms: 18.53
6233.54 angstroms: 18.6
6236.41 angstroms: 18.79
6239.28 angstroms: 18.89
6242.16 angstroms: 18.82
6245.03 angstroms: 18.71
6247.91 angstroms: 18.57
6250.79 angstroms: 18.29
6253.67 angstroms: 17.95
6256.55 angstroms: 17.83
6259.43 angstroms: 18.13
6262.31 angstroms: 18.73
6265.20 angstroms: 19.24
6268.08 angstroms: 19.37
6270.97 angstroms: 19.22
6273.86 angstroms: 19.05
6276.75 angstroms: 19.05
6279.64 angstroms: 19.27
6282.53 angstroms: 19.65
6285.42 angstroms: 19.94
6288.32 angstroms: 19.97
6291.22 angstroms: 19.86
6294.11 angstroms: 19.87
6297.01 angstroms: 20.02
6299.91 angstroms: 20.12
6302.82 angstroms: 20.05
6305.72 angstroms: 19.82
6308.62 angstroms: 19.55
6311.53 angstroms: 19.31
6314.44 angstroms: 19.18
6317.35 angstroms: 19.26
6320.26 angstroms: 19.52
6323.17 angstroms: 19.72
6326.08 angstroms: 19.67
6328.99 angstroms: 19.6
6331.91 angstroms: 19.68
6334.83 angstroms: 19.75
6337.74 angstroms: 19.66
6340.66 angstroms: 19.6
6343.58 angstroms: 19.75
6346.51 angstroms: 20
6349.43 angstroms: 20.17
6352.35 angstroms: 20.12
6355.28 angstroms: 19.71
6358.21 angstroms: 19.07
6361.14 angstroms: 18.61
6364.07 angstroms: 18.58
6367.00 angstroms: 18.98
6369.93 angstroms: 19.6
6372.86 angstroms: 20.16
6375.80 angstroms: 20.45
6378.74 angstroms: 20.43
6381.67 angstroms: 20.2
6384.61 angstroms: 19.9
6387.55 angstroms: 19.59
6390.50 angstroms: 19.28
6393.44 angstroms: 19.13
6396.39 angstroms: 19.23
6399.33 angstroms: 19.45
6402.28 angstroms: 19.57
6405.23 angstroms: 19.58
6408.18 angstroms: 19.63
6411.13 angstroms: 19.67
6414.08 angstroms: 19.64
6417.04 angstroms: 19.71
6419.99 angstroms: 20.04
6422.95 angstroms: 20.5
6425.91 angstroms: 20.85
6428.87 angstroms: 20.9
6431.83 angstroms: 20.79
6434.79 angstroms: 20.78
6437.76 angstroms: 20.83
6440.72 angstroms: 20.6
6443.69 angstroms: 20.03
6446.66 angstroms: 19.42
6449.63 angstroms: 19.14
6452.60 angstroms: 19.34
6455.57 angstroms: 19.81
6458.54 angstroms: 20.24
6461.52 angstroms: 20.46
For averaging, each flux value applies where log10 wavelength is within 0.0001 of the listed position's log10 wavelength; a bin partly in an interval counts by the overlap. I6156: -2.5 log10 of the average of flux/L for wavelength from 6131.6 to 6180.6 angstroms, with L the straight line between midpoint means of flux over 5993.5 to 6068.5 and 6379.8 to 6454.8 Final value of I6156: 0.05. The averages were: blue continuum 20.1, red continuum 19.9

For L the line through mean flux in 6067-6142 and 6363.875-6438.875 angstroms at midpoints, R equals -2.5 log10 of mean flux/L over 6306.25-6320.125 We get 0.04 mag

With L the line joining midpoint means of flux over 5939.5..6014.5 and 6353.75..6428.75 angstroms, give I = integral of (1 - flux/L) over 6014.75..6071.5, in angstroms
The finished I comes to -1.2 angstroms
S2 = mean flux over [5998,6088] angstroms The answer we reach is 20.2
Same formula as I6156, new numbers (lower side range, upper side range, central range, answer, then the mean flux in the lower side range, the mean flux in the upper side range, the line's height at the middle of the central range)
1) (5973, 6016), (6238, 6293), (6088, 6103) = -0.05 mag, 19.8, 19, 19.5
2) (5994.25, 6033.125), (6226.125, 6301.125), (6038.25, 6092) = -0.05 mag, 19.7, 19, 19.6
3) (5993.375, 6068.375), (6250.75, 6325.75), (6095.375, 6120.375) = -0.06 mag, 20.1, 19.3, 19.9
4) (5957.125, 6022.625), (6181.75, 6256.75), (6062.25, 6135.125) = -0.06 mag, 19.8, 19.2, 19.5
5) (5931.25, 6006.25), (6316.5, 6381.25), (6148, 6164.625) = 0.06 mag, 20.1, 19.7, 19.9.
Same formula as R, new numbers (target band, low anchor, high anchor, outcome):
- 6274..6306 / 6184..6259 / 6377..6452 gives -0.019 mag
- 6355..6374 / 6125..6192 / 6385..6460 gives 0.032 mag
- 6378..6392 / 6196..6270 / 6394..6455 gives -0.005 mag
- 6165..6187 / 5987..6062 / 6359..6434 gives 0.048 mag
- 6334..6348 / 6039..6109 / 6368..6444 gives 0.020 mag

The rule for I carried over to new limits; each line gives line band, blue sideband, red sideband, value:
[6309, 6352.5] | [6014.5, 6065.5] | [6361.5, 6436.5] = 0.6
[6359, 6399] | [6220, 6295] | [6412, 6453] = 0.6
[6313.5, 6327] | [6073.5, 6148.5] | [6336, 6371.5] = 0.1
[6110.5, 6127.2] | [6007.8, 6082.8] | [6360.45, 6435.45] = -0.4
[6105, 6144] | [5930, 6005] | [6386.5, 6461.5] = -0.7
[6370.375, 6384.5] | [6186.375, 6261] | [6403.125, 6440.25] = -0.2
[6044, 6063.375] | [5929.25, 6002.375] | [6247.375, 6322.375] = -0.4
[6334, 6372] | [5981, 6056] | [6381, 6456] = 0.8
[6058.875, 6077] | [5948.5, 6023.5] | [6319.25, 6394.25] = -0.9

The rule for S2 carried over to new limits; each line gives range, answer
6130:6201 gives 19.3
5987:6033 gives 19.8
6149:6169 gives 18.7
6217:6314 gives 19.1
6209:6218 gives 19.8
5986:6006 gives 20.2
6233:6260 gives 18.5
